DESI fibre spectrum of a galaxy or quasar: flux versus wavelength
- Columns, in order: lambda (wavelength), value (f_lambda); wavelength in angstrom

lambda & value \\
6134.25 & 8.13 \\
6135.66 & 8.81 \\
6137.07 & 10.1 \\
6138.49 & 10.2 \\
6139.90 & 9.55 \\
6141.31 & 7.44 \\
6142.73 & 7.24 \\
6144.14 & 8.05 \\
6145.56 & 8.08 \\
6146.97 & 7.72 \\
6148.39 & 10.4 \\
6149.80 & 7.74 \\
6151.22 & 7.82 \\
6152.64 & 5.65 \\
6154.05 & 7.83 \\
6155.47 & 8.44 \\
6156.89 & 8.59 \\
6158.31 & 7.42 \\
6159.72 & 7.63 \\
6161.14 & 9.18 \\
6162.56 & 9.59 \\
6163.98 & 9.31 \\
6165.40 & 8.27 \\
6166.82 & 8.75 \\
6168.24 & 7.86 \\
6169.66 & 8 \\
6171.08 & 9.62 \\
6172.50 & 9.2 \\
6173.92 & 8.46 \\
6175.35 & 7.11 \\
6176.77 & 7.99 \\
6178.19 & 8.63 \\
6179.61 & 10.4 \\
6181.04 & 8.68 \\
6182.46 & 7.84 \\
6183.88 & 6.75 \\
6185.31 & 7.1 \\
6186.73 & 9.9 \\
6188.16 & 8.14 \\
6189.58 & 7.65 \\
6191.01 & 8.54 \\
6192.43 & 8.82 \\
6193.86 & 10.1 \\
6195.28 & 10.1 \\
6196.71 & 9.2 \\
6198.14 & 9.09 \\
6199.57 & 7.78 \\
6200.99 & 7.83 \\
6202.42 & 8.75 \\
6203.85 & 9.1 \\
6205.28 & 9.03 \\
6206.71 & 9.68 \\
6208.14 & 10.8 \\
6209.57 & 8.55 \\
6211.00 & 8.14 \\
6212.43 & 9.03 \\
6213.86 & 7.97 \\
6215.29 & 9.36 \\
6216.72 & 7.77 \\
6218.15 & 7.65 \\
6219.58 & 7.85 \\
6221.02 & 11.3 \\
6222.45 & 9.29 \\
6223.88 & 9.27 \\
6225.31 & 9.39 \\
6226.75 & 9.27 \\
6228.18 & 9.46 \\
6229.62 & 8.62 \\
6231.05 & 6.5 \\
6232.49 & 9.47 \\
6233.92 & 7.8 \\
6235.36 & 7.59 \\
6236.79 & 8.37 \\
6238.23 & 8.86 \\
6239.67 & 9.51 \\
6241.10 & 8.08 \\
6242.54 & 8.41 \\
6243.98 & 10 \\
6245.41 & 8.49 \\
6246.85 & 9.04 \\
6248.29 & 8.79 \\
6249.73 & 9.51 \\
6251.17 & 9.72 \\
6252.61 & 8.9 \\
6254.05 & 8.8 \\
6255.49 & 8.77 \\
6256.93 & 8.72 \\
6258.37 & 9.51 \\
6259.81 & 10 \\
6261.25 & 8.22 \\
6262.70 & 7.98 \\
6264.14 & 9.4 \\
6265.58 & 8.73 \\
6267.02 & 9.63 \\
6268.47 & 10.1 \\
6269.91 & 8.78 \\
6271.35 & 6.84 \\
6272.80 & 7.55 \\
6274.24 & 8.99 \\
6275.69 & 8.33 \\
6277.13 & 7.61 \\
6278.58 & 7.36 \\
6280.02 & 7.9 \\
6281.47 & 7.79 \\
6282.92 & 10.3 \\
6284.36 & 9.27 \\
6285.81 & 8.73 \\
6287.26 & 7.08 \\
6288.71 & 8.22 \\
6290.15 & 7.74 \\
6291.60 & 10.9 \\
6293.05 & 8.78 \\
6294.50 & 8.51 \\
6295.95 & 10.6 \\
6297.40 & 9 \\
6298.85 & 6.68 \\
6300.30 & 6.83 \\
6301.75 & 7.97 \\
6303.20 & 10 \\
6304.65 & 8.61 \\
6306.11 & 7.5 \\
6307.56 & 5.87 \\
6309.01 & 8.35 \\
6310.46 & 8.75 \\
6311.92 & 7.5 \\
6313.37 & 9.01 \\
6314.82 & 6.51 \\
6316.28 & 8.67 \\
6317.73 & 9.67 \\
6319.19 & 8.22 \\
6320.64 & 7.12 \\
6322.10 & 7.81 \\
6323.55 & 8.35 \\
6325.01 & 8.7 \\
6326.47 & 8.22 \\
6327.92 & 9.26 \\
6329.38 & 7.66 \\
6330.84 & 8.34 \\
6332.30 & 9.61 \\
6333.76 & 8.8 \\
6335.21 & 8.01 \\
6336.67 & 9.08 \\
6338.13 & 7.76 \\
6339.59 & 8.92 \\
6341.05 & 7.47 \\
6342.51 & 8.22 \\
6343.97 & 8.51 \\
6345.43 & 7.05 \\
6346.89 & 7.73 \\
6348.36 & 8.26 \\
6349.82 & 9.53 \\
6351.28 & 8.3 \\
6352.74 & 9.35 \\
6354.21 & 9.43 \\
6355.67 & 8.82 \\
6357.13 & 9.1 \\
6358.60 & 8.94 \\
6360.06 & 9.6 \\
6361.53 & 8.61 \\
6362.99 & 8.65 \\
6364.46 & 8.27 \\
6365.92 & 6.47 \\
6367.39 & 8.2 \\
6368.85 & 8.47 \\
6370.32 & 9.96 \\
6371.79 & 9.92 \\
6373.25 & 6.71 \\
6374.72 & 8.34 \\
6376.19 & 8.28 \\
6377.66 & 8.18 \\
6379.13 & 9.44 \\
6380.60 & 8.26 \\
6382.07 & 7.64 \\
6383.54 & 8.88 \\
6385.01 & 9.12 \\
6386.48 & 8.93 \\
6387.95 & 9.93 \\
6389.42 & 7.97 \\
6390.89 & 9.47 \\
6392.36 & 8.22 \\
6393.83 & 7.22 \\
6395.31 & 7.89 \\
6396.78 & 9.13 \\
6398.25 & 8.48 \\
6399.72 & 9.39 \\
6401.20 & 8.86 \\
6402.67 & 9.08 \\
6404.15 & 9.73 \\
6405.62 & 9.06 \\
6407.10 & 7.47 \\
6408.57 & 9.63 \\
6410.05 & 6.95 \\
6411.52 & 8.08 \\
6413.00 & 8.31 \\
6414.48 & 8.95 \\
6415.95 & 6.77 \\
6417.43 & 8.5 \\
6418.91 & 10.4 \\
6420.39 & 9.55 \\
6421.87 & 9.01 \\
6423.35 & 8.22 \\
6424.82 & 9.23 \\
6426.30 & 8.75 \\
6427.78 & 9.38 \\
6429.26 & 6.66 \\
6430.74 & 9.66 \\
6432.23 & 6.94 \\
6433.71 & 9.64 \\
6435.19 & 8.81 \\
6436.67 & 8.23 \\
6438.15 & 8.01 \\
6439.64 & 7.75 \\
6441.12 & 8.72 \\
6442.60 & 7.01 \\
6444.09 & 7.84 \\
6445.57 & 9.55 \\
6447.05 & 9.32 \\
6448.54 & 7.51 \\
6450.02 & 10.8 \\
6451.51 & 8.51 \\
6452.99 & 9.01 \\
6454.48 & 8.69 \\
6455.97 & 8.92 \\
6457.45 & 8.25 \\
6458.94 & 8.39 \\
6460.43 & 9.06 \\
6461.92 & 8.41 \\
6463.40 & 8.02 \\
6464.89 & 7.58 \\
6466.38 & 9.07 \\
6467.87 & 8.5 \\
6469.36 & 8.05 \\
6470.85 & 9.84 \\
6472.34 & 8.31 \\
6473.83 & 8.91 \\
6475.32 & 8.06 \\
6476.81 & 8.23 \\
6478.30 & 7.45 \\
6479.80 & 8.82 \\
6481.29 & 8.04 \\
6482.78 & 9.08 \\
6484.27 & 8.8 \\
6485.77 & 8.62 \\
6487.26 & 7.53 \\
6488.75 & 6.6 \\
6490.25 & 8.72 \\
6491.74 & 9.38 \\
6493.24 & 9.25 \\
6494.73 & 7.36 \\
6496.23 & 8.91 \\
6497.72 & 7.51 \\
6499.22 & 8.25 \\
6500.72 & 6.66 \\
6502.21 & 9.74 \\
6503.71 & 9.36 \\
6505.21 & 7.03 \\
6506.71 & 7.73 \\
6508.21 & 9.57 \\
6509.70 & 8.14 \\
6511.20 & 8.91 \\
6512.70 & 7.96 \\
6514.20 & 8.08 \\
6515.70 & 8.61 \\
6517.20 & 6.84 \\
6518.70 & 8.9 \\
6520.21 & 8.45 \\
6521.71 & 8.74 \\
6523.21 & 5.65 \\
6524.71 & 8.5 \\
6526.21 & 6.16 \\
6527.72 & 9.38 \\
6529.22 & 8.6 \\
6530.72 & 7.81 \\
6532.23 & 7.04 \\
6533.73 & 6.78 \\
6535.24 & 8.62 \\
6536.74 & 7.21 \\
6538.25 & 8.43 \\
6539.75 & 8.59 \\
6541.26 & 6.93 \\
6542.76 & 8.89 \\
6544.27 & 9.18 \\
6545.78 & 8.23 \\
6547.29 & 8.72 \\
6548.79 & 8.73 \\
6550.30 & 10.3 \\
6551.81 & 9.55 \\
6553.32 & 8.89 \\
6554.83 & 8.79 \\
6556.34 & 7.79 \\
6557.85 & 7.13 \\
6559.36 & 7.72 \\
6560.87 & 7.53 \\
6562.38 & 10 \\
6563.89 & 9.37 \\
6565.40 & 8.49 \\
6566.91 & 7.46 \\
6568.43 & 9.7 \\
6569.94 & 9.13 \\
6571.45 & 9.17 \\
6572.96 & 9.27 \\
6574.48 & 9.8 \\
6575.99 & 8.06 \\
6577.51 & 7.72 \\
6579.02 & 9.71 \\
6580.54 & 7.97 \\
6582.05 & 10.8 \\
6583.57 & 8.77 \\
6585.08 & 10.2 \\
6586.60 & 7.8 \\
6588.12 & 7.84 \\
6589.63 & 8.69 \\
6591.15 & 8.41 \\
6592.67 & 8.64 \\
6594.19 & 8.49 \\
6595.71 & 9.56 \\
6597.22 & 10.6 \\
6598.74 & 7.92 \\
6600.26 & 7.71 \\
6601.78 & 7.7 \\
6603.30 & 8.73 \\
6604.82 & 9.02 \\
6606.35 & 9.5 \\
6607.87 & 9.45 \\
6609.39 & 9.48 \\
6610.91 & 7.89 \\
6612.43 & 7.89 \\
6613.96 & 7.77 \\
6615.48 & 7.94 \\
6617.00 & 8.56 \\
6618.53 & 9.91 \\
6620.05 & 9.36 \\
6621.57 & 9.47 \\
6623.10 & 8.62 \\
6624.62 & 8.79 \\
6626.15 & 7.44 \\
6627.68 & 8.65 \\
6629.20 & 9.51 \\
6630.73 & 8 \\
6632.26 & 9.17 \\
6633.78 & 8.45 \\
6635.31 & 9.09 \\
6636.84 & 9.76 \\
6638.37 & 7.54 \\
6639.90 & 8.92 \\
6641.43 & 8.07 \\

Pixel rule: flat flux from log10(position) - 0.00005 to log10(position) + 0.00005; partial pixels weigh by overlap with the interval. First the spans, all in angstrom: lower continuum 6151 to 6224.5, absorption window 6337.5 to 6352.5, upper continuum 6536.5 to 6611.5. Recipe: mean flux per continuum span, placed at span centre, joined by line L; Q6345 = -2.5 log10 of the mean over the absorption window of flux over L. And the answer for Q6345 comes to 0.06 mag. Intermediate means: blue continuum 8.6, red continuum 8.73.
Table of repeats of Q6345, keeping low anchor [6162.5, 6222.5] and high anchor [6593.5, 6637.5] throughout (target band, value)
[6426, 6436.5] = 0.03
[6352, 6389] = 0.00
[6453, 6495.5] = 0.04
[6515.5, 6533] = 0.12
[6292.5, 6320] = 0.06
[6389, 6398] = 0.05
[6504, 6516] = 0.06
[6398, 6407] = -0.03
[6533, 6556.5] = 0.03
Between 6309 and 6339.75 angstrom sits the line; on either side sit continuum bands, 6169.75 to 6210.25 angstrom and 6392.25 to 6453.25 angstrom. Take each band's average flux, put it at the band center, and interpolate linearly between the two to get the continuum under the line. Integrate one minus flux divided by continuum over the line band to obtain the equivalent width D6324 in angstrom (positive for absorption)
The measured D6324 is 1.0 angstrom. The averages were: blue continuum 8.73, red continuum 8.58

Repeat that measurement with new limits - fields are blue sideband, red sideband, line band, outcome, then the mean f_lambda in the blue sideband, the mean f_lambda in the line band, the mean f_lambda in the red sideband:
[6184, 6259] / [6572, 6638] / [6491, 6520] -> 1.5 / 8.82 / 8.33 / 8.79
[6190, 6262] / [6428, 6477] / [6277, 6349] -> 3.6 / 8.89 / 8.3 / 8.5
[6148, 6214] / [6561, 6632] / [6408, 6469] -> 1.1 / 8.56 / 8.54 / 8.79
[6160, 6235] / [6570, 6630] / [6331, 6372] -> 0.7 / 8.72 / 8.59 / 8.79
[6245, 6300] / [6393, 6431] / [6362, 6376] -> 0.5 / 8.7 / 8.34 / 8.62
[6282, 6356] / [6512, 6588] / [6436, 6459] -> -0.3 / 8.42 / 8.54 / 8.44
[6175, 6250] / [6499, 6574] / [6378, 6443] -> -0.7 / 8.73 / 8.58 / 8.34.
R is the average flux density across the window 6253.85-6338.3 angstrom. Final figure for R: 8.46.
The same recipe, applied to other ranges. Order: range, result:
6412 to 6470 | 8.56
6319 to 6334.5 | 8.38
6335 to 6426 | 8.58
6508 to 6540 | 8.01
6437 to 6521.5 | 8.4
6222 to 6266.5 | 8.86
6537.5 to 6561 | 8.49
